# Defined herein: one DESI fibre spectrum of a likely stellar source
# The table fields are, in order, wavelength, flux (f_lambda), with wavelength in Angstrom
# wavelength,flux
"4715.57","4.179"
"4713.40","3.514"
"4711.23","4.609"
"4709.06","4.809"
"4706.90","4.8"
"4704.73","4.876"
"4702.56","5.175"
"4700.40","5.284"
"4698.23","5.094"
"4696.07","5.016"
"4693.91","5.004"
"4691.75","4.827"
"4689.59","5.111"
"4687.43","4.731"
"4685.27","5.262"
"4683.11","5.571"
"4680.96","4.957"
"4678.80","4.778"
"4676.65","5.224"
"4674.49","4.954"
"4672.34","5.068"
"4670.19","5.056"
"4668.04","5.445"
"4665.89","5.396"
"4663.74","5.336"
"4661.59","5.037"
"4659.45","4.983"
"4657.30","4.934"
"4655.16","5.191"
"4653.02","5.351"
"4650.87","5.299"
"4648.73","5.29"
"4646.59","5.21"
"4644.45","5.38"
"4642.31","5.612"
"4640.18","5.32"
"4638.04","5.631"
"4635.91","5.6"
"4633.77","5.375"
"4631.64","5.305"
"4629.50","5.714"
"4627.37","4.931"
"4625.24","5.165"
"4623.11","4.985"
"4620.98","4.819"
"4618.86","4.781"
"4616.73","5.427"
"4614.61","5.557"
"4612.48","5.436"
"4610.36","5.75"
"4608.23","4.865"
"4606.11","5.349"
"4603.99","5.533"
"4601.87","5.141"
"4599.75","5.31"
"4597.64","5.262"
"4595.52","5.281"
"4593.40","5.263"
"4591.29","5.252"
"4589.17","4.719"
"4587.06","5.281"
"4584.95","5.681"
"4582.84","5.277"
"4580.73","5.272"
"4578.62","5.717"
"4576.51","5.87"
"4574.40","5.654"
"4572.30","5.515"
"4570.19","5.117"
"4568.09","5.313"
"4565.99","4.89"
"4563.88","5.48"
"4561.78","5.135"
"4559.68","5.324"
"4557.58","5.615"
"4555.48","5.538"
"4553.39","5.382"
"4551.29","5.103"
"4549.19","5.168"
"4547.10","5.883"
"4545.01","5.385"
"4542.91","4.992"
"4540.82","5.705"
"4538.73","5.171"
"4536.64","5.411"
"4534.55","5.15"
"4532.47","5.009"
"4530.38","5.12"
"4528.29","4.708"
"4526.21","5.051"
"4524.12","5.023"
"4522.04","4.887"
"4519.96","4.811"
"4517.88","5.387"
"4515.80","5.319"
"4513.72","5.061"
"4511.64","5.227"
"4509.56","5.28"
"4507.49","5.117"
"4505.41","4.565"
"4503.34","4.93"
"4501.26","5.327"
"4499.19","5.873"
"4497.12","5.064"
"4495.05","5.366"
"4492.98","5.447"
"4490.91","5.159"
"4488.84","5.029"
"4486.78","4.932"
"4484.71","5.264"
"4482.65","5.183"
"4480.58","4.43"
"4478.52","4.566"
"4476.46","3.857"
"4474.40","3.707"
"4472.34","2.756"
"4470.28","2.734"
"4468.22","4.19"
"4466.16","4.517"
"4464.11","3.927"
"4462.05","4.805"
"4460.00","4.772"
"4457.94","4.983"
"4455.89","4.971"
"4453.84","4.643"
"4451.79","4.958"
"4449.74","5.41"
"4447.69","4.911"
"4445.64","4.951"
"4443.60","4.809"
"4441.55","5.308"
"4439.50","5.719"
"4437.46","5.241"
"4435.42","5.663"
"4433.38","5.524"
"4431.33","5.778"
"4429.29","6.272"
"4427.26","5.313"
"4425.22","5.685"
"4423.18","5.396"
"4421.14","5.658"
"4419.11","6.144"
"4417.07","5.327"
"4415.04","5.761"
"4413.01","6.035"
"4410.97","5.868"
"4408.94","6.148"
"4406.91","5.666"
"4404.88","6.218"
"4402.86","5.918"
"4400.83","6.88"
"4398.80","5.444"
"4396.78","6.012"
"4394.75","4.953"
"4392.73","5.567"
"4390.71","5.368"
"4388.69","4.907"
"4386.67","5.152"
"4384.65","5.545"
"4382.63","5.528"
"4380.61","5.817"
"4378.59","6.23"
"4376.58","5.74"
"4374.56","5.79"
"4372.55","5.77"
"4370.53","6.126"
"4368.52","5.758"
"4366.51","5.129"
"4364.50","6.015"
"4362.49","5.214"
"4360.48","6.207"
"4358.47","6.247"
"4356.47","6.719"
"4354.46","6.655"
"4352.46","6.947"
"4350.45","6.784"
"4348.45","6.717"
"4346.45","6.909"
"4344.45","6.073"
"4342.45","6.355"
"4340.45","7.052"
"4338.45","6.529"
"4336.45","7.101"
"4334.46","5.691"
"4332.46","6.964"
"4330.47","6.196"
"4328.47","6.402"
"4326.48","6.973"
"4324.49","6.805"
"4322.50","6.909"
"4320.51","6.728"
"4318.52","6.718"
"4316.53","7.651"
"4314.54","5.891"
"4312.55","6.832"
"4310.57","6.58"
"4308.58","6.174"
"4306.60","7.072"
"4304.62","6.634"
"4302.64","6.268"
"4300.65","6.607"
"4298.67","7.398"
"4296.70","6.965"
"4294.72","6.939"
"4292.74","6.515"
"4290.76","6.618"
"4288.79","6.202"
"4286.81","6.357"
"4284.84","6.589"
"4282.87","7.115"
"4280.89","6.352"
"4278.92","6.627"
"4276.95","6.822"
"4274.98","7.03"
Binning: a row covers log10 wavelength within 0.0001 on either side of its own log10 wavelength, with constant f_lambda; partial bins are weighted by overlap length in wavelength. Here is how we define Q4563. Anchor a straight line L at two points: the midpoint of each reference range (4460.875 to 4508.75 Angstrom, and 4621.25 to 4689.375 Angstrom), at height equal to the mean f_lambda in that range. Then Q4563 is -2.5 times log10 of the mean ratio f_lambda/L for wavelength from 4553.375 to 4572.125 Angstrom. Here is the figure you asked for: -0.09 mag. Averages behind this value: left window 4.65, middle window 5.32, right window 5.22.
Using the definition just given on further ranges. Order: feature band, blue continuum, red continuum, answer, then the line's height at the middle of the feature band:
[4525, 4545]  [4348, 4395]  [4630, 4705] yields 0.070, 5.5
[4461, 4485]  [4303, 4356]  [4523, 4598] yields 0.371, 5.81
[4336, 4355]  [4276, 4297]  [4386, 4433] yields -0.086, 6.19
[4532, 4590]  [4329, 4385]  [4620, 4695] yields 0.033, 5.52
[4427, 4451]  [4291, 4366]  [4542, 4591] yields 0.117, 6.02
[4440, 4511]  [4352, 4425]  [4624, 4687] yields 0.181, 5.63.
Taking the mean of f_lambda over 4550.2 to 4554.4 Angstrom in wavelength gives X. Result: 5.23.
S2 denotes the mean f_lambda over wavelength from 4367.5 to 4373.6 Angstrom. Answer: 5.88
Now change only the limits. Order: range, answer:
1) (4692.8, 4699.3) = 5.04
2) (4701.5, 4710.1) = 4.92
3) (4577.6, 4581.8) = 5.49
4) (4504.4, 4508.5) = 4.84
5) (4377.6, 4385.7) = 5.77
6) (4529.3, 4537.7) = 5.17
